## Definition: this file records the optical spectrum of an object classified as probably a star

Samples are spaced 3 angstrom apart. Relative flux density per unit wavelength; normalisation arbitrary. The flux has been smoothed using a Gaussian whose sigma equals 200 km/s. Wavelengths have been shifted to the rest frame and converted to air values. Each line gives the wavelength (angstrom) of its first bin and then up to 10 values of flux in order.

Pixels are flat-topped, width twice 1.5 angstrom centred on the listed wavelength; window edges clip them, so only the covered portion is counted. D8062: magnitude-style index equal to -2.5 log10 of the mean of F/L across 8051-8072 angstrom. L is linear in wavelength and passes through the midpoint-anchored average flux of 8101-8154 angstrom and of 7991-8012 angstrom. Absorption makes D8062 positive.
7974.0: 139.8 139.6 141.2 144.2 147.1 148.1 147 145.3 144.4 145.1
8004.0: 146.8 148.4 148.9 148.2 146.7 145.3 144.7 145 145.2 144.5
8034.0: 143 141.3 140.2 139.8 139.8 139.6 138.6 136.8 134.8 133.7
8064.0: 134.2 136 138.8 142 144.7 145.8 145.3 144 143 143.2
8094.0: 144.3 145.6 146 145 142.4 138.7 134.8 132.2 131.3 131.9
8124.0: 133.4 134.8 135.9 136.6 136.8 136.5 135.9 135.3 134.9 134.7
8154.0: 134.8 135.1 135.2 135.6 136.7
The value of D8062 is 0.04 mag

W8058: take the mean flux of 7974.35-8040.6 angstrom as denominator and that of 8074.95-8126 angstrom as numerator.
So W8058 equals 1.0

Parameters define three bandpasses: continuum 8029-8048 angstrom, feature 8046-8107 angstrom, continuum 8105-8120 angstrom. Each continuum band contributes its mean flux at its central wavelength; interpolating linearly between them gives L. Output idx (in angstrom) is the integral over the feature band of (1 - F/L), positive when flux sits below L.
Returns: -1.22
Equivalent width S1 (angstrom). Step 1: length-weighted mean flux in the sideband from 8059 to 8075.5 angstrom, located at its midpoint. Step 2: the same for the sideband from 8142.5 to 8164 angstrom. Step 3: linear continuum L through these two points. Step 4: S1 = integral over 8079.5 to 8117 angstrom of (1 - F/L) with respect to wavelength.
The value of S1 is -1.50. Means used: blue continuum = 137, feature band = 142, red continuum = 135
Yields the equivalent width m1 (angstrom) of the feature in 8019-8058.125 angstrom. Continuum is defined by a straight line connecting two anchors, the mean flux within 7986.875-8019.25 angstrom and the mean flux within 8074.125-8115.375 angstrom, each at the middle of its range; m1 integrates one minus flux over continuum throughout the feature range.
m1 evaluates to 1.0 angstrom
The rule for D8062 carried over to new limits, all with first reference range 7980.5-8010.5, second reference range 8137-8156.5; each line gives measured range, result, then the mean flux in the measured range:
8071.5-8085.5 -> -0.031 mag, 144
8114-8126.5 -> 0.039 mag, 132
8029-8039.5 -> 0.005 mag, 143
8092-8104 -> -0.048 mag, 145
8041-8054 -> 0.024 mag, 139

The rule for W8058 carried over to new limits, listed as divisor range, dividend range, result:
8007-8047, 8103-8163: 0.94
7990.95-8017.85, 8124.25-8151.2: 0.92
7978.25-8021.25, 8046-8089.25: 0.96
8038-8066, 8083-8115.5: 1.03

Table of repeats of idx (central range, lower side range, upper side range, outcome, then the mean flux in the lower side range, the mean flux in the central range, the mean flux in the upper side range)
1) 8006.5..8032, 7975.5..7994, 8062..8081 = -0.62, 145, 146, 140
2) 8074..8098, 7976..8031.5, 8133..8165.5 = -0.77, 146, 144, 136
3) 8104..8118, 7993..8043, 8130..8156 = 0.14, 145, 137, 136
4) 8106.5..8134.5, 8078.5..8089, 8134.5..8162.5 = 0.94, 144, 135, 135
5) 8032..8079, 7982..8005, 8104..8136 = 0.55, 146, 139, 135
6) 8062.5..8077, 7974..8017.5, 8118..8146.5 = 0.09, 146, 139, 135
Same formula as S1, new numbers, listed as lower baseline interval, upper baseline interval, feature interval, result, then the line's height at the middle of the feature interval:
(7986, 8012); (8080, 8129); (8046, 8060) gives 0.6 angstrom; 143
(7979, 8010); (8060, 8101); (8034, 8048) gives 0.3 angstrom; 144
